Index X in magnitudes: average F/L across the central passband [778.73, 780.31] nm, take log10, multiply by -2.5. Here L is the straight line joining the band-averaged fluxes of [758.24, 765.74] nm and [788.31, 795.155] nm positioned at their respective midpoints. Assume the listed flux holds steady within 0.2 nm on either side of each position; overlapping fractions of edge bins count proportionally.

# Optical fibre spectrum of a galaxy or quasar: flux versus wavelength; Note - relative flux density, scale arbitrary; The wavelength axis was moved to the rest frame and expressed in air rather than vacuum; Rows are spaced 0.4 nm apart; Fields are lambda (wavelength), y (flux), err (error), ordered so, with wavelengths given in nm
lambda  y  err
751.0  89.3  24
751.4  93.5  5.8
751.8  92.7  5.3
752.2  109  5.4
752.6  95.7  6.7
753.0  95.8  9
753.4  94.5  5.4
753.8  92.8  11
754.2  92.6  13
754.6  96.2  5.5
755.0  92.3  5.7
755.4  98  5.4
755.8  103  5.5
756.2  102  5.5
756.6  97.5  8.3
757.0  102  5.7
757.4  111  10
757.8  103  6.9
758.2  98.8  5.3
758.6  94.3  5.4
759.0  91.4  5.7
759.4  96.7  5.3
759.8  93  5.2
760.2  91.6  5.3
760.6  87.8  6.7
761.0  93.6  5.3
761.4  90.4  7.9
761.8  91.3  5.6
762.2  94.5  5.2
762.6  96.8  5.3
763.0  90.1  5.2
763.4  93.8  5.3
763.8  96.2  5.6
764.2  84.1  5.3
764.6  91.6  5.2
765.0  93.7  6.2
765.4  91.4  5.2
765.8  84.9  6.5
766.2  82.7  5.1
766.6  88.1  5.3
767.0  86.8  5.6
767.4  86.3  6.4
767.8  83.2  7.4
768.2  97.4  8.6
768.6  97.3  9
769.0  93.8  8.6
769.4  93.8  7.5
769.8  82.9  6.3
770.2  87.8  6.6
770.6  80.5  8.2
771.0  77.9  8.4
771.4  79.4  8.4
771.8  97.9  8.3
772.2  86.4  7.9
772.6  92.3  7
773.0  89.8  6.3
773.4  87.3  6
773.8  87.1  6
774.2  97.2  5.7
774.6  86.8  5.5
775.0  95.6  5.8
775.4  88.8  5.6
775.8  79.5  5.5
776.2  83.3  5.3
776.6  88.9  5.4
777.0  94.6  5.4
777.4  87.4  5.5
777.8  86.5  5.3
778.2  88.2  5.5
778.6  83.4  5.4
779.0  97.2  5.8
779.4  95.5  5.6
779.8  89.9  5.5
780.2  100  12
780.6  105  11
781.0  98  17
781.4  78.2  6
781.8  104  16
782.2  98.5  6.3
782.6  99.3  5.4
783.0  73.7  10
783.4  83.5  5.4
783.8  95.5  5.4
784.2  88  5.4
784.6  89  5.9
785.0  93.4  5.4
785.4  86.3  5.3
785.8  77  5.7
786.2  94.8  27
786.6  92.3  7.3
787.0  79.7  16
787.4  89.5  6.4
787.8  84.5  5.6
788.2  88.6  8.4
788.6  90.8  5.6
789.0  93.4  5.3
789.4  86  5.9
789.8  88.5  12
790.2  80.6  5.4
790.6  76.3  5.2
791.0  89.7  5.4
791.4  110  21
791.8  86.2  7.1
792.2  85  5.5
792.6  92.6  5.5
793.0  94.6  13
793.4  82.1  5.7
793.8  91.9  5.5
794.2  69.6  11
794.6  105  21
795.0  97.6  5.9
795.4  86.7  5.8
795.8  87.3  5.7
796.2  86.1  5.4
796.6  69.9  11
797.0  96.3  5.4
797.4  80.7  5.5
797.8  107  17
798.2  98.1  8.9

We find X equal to -0.05 mag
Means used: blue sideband 92.3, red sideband 89.3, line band 94.9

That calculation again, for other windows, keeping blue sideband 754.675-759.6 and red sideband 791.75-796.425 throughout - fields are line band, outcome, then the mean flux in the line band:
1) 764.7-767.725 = 0.11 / 87.6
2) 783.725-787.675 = 0.03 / 88.3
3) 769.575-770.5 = 0.13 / 85.1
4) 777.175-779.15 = 0.06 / 88.4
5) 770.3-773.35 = 0.10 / 86.4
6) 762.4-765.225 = 0.06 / 92.3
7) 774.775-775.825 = 0.05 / 89.4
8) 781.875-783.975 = 0.01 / 90.9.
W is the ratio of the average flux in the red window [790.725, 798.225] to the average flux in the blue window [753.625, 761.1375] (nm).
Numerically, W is 0.93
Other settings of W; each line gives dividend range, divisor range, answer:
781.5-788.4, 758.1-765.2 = 0.96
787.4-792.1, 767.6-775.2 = 0.99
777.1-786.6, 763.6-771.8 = 1.03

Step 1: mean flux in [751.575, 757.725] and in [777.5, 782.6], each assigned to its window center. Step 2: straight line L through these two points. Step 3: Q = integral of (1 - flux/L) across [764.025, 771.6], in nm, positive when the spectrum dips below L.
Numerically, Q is 0.67 nm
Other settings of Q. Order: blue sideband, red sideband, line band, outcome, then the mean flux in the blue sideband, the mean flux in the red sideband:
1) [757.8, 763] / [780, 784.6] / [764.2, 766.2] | 0.10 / 93.6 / 92.9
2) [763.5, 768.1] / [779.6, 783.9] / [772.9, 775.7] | 0.03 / 88.4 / 93.2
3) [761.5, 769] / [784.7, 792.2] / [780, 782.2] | -0.20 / 90.7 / 88.1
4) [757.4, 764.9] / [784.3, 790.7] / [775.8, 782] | -0.16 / 93.8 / 87.1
